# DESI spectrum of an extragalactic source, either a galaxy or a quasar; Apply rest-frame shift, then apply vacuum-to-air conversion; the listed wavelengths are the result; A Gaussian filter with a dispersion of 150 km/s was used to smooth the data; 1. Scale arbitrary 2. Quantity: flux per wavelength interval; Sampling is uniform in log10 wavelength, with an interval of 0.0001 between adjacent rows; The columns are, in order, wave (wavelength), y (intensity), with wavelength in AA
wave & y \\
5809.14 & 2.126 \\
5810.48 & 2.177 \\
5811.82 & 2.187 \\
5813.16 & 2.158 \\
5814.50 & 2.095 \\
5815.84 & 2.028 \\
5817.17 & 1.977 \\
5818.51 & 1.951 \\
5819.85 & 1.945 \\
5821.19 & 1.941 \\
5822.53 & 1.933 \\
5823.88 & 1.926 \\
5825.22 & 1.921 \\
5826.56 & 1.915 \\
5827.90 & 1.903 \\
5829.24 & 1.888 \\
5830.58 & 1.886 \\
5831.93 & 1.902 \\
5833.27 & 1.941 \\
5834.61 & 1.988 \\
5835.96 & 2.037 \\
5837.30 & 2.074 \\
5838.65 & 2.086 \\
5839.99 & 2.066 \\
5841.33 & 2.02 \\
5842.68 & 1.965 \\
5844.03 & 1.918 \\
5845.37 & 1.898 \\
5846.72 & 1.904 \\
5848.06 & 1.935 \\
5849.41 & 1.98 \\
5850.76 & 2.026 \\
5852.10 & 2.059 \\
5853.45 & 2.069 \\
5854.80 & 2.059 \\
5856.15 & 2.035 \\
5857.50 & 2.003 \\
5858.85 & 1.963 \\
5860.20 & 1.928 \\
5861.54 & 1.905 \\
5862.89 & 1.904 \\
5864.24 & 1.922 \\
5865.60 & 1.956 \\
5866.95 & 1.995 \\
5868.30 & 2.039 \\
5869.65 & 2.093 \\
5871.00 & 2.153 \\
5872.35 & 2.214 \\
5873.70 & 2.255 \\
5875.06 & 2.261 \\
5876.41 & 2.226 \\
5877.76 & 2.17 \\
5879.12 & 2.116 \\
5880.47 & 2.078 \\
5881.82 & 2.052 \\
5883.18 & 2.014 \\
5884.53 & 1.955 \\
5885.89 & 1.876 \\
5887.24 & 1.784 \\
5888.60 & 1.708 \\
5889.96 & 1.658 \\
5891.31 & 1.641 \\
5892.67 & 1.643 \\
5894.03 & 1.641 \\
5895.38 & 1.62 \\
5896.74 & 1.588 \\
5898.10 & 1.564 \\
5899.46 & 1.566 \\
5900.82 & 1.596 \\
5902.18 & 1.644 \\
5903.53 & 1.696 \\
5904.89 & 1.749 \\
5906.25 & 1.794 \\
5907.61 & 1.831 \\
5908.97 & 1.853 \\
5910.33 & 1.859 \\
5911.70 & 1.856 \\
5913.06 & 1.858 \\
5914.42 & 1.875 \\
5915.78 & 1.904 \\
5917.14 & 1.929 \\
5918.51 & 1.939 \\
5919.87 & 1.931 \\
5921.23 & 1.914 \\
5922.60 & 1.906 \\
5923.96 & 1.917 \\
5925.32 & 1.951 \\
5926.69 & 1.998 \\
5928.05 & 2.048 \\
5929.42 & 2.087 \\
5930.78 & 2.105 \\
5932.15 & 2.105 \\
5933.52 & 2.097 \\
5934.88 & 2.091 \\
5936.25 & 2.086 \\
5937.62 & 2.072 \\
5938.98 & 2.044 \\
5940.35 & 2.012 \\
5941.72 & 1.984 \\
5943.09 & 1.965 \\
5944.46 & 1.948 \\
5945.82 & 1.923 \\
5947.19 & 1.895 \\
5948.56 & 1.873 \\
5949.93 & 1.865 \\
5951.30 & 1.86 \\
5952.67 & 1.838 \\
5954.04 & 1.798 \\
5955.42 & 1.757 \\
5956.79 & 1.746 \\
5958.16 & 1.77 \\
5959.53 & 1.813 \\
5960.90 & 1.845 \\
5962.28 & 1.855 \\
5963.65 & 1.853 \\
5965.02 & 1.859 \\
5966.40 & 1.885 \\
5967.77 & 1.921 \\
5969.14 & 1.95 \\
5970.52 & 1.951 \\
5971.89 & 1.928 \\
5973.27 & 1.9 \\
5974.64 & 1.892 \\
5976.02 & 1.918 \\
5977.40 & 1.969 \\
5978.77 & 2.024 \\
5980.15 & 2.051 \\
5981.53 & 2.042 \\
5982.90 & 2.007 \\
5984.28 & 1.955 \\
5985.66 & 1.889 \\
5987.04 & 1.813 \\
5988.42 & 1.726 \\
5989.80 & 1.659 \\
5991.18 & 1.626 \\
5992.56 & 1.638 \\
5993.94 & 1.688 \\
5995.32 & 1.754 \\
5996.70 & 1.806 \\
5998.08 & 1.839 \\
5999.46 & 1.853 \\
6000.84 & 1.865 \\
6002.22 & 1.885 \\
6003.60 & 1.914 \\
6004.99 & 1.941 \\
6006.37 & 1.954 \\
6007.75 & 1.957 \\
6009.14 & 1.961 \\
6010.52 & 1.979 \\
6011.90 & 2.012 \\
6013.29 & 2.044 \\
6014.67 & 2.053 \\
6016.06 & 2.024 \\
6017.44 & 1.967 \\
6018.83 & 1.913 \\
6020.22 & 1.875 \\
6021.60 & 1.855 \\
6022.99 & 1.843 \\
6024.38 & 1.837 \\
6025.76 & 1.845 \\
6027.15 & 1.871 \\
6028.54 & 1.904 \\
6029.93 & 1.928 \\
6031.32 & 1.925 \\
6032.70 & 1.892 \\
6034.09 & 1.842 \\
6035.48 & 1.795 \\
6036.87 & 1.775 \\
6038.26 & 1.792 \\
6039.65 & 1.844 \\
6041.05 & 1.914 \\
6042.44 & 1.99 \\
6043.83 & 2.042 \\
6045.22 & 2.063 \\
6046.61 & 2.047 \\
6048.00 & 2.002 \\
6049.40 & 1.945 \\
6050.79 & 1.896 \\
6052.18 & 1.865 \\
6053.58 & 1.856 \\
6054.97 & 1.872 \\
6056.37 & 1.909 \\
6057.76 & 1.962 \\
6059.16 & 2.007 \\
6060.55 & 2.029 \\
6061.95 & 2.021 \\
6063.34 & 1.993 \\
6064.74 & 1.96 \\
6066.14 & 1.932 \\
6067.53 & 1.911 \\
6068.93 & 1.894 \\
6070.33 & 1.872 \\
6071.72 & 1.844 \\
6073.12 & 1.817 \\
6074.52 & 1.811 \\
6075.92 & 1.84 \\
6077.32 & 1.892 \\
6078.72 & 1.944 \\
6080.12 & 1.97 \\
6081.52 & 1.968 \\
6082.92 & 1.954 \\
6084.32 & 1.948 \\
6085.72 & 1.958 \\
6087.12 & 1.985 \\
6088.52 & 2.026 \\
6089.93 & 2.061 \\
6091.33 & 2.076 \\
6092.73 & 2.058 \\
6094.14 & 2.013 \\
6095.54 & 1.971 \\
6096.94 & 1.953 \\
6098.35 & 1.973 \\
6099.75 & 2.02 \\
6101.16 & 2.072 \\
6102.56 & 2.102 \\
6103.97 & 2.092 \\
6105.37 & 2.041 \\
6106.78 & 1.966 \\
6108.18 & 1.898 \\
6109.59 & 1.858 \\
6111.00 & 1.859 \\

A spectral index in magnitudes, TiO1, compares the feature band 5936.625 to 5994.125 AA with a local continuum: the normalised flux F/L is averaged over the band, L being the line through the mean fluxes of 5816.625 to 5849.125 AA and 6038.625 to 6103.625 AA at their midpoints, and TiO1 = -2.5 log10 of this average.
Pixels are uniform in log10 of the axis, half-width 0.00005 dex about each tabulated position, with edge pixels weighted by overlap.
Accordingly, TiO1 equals 0.04 mag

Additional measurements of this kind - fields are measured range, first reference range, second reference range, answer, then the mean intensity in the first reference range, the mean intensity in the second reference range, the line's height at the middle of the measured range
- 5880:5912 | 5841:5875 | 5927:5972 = 0.129 mag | 2.01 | 1.93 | 1.98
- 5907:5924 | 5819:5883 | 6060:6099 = 0.058 mag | 2.01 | 1.95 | 1.99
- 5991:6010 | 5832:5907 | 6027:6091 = 0.049 mag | 1.93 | 1.93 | 1.93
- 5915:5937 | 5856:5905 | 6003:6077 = -0.053 mag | 1.9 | 1.92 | 1.9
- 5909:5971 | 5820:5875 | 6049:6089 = 0.022 mag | 1.99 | 1.93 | 1.97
